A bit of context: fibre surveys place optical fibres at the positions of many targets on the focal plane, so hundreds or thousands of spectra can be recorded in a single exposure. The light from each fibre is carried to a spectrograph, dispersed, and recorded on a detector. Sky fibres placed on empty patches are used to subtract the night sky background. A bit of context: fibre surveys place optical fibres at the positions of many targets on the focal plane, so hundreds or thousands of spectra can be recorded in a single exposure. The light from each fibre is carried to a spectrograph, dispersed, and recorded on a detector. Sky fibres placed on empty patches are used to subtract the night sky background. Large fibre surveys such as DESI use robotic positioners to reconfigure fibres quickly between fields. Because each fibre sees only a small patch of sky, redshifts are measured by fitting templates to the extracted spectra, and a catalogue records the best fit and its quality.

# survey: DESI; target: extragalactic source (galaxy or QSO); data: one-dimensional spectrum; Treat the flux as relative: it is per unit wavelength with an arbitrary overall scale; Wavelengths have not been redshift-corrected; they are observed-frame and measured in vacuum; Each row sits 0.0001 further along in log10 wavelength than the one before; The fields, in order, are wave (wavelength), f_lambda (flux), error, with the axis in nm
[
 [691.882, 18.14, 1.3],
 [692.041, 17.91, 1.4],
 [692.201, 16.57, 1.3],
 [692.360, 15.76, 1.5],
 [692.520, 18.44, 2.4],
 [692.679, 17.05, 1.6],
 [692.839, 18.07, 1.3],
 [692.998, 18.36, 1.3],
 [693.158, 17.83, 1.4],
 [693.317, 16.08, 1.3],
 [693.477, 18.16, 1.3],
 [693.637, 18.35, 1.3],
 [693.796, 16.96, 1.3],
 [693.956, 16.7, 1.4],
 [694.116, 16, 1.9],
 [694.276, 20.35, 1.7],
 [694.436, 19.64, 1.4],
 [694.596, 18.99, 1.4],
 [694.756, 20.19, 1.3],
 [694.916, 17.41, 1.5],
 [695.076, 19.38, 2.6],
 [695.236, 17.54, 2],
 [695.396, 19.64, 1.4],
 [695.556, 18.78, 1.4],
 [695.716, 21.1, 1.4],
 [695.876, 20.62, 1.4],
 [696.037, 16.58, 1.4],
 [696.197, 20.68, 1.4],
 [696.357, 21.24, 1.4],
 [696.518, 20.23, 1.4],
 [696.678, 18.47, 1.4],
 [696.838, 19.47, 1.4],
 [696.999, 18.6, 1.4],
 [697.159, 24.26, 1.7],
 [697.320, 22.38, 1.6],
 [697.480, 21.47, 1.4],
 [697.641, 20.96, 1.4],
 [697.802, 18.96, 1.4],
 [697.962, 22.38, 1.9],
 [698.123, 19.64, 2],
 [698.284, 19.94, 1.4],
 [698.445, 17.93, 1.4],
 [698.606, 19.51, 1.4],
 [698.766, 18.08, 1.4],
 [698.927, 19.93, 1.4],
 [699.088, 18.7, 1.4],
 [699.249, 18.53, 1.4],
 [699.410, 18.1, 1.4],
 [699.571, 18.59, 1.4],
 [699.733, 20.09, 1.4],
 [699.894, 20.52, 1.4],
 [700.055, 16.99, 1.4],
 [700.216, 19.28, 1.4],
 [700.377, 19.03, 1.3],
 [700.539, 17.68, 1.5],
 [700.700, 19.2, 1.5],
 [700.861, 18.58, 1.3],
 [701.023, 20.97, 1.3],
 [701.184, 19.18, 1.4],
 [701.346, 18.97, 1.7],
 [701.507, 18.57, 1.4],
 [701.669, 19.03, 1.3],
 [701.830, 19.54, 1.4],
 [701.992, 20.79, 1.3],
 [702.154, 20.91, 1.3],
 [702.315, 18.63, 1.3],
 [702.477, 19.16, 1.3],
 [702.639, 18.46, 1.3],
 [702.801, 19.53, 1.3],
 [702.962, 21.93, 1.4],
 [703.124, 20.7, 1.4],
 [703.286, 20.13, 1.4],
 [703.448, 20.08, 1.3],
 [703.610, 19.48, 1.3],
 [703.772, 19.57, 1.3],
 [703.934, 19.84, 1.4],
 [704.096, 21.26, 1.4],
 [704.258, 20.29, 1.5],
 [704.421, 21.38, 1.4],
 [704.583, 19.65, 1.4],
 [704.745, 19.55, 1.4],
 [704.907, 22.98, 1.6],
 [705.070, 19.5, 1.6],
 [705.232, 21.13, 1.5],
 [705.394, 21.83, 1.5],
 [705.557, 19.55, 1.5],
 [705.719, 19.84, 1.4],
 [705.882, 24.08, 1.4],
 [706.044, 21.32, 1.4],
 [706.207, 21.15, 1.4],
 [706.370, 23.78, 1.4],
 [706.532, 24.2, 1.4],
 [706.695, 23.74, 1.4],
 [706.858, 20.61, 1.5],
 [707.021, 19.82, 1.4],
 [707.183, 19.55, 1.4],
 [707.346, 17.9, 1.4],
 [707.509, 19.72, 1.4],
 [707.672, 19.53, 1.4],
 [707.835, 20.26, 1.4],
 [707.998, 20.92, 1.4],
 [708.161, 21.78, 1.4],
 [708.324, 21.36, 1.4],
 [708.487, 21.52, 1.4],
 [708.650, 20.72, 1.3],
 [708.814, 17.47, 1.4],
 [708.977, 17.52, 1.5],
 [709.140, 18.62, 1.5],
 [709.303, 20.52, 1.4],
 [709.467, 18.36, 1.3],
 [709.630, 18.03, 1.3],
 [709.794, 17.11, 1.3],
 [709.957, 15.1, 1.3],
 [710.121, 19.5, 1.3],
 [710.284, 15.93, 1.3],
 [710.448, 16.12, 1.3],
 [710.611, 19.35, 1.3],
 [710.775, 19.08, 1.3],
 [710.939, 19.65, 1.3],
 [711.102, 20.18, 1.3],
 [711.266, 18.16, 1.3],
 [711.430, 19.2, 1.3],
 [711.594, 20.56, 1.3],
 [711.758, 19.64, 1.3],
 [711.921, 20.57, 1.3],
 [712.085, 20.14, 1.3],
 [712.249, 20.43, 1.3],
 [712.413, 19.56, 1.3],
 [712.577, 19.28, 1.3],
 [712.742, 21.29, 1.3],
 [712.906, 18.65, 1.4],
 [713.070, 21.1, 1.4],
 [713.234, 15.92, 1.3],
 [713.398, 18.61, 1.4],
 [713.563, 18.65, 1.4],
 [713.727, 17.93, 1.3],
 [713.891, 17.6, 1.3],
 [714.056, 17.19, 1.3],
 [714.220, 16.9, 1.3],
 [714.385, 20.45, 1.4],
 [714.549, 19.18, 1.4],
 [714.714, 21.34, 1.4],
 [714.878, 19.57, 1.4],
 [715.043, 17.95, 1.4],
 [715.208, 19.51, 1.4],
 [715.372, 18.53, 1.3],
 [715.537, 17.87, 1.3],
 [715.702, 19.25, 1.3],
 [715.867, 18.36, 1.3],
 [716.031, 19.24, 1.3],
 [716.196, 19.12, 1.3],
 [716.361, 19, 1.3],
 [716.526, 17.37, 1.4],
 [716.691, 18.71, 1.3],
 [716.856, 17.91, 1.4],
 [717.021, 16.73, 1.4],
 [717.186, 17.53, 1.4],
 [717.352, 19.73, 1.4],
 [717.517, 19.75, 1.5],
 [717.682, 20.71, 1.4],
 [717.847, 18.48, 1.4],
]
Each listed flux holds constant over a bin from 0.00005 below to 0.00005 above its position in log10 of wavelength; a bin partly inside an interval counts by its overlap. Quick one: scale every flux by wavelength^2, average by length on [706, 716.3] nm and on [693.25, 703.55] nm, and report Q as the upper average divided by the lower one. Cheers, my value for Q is 1.04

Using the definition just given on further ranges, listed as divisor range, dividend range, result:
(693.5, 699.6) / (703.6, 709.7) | 1.09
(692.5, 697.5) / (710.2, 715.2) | 1.05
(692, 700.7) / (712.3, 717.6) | 1.04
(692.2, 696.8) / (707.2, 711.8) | 1.08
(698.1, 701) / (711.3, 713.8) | 1.06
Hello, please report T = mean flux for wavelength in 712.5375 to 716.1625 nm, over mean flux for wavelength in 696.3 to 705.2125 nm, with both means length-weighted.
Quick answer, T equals 1.0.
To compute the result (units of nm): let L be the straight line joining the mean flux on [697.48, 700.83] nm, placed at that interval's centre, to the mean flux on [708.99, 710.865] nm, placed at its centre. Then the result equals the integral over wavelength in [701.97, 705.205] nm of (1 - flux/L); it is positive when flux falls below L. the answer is -0.26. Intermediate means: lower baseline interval 19.2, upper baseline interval 18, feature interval 20.2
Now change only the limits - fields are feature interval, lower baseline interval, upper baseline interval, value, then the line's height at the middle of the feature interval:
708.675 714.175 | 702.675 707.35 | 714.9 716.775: 0.24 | 19.6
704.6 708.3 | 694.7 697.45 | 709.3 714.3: -0.38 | 19.1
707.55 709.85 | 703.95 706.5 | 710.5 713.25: 0.09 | 20.4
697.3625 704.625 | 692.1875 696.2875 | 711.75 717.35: -0.44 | 18.5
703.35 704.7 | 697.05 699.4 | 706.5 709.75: -0.01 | 20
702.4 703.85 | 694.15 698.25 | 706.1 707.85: 0.05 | 20.6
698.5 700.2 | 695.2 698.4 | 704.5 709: 0.12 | 20.3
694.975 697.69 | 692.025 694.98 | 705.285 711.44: -0.27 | 18.2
